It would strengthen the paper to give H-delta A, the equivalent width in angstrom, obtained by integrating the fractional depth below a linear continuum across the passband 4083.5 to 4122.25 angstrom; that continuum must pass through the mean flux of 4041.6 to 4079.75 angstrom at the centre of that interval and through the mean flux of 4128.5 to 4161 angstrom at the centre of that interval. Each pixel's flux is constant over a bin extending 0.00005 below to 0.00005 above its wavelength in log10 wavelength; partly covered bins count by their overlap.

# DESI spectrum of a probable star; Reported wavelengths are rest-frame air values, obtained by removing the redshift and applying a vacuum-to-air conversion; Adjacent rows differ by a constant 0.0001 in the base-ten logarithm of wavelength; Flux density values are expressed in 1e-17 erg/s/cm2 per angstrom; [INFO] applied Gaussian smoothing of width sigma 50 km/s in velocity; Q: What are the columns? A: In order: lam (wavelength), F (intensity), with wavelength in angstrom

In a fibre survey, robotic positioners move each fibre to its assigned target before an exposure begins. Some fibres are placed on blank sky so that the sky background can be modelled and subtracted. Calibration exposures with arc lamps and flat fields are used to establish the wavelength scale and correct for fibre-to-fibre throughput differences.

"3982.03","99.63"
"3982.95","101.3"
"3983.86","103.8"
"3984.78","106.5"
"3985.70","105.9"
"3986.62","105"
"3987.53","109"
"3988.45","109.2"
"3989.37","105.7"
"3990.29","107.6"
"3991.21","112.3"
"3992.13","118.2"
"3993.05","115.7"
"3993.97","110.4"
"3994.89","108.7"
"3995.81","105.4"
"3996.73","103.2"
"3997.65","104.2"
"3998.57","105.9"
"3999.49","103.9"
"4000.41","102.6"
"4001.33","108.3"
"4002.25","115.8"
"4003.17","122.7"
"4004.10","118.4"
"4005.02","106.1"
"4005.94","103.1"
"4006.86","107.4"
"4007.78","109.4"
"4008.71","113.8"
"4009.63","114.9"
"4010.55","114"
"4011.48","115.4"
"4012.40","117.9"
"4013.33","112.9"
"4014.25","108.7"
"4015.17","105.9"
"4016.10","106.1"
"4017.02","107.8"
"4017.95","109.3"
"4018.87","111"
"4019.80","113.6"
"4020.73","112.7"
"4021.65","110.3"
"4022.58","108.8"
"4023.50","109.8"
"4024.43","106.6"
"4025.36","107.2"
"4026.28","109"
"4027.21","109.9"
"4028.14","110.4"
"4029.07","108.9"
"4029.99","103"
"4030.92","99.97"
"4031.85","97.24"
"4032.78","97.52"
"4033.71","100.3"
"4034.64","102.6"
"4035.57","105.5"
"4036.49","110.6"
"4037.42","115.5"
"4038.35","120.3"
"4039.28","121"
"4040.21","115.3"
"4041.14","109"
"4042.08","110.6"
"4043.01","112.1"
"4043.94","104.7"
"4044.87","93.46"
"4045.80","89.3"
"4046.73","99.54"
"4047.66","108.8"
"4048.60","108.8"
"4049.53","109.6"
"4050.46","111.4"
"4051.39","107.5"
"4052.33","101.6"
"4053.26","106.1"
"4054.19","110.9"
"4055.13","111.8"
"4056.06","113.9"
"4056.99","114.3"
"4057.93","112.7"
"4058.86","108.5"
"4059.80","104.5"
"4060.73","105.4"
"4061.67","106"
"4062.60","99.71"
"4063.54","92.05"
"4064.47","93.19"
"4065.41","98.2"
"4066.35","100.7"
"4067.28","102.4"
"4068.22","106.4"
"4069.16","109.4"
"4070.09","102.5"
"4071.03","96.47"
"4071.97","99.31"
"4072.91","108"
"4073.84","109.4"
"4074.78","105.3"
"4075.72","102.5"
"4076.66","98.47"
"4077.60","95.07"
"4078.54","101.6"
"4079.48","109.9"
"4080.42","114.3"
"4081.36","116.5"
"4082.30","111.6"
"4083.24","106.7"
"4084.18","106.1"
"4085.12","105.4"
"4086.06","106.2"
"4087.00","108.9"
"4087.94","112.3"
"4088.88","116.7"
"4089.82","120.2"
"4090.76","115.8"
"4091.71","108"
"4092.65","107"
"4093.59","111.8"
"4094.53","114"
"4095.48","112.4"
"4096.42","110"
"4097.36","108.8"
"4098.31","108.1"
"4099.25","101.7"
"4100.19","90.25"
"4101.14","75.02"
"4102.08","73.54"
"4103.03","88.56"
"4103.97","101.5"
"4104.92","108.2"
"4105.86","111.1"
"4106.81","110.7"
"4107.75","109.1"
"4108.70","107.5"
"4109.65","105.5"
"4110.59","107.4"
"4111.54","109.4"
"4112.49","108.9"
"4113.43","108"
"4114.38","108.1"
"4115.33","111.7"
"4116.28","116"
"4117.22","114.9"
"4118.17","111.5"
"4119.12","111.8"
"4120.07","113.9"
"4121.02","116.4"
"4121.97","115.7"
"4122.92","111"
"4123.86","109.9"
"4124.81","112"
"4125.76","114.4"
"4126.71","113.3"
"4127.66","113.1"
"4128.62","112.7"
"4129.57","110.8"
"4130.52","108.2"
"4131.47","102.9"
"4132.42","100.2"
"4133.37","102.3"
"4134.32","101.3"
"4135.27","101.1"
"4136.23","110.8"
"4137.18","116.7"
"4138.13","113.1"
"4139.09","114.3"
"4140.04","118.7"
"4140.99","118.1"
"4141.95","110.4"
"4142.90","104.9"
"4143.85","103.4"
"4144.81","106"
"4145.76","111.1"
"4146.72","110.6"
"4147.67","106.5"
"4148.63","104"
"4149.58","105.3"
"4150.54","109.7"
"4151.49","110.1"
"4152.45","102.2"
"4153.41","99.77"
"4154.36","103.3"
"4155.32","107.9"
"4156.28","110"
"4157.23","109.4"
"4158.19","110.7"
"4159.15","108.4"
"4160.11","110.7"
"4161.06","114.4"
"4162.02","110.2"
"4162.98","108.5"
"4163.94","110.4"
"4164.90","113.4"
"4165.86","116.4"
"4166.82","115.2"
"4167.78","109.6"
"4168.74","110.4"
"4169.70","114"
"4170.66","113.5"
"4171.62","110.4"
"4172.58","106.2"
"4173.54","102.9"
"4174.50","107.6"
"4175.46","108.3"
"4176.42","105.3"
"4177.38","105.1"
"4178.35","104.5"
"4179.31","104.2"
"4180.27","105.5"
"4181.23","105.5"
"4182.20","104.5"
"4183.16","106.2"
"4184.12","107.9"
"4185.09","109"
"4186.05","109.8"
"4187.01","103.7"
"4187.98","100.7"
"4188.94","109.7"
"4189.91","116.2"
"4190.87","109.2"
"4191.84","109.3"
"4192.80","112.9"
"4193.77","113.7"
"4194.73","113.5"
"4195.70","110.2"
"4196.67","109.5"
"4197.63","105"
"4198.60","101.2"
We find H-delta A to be -0.4 angstrom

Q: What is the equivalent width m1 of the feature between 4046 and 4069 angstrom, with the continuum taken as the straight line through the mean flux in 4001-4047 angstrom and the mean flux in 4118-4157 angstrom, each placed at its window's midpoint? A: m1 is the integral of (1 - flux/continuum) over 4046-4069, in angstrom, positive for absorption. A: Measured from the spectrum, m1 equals 0.8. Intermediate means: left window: 109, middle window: 105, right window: 109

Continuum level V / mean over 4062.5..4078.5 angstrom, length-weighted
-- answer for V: 101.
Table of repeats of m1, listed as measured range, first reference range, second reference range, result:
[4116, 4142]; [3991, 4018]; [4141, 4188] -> -0.6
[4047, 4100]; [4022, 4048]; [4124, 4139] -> 0.3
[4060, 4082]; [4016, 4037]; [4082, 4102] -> 0.7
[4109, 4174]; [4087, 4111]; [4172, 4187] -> -2.4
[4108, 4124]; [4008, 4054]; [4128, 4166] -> -0.4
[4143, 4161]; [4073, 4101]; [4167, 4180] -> 0.1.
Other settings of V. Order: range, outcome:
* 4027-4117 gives 106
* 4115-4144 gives 111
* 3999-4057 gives 109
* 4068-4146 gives 108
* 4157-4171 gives 112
